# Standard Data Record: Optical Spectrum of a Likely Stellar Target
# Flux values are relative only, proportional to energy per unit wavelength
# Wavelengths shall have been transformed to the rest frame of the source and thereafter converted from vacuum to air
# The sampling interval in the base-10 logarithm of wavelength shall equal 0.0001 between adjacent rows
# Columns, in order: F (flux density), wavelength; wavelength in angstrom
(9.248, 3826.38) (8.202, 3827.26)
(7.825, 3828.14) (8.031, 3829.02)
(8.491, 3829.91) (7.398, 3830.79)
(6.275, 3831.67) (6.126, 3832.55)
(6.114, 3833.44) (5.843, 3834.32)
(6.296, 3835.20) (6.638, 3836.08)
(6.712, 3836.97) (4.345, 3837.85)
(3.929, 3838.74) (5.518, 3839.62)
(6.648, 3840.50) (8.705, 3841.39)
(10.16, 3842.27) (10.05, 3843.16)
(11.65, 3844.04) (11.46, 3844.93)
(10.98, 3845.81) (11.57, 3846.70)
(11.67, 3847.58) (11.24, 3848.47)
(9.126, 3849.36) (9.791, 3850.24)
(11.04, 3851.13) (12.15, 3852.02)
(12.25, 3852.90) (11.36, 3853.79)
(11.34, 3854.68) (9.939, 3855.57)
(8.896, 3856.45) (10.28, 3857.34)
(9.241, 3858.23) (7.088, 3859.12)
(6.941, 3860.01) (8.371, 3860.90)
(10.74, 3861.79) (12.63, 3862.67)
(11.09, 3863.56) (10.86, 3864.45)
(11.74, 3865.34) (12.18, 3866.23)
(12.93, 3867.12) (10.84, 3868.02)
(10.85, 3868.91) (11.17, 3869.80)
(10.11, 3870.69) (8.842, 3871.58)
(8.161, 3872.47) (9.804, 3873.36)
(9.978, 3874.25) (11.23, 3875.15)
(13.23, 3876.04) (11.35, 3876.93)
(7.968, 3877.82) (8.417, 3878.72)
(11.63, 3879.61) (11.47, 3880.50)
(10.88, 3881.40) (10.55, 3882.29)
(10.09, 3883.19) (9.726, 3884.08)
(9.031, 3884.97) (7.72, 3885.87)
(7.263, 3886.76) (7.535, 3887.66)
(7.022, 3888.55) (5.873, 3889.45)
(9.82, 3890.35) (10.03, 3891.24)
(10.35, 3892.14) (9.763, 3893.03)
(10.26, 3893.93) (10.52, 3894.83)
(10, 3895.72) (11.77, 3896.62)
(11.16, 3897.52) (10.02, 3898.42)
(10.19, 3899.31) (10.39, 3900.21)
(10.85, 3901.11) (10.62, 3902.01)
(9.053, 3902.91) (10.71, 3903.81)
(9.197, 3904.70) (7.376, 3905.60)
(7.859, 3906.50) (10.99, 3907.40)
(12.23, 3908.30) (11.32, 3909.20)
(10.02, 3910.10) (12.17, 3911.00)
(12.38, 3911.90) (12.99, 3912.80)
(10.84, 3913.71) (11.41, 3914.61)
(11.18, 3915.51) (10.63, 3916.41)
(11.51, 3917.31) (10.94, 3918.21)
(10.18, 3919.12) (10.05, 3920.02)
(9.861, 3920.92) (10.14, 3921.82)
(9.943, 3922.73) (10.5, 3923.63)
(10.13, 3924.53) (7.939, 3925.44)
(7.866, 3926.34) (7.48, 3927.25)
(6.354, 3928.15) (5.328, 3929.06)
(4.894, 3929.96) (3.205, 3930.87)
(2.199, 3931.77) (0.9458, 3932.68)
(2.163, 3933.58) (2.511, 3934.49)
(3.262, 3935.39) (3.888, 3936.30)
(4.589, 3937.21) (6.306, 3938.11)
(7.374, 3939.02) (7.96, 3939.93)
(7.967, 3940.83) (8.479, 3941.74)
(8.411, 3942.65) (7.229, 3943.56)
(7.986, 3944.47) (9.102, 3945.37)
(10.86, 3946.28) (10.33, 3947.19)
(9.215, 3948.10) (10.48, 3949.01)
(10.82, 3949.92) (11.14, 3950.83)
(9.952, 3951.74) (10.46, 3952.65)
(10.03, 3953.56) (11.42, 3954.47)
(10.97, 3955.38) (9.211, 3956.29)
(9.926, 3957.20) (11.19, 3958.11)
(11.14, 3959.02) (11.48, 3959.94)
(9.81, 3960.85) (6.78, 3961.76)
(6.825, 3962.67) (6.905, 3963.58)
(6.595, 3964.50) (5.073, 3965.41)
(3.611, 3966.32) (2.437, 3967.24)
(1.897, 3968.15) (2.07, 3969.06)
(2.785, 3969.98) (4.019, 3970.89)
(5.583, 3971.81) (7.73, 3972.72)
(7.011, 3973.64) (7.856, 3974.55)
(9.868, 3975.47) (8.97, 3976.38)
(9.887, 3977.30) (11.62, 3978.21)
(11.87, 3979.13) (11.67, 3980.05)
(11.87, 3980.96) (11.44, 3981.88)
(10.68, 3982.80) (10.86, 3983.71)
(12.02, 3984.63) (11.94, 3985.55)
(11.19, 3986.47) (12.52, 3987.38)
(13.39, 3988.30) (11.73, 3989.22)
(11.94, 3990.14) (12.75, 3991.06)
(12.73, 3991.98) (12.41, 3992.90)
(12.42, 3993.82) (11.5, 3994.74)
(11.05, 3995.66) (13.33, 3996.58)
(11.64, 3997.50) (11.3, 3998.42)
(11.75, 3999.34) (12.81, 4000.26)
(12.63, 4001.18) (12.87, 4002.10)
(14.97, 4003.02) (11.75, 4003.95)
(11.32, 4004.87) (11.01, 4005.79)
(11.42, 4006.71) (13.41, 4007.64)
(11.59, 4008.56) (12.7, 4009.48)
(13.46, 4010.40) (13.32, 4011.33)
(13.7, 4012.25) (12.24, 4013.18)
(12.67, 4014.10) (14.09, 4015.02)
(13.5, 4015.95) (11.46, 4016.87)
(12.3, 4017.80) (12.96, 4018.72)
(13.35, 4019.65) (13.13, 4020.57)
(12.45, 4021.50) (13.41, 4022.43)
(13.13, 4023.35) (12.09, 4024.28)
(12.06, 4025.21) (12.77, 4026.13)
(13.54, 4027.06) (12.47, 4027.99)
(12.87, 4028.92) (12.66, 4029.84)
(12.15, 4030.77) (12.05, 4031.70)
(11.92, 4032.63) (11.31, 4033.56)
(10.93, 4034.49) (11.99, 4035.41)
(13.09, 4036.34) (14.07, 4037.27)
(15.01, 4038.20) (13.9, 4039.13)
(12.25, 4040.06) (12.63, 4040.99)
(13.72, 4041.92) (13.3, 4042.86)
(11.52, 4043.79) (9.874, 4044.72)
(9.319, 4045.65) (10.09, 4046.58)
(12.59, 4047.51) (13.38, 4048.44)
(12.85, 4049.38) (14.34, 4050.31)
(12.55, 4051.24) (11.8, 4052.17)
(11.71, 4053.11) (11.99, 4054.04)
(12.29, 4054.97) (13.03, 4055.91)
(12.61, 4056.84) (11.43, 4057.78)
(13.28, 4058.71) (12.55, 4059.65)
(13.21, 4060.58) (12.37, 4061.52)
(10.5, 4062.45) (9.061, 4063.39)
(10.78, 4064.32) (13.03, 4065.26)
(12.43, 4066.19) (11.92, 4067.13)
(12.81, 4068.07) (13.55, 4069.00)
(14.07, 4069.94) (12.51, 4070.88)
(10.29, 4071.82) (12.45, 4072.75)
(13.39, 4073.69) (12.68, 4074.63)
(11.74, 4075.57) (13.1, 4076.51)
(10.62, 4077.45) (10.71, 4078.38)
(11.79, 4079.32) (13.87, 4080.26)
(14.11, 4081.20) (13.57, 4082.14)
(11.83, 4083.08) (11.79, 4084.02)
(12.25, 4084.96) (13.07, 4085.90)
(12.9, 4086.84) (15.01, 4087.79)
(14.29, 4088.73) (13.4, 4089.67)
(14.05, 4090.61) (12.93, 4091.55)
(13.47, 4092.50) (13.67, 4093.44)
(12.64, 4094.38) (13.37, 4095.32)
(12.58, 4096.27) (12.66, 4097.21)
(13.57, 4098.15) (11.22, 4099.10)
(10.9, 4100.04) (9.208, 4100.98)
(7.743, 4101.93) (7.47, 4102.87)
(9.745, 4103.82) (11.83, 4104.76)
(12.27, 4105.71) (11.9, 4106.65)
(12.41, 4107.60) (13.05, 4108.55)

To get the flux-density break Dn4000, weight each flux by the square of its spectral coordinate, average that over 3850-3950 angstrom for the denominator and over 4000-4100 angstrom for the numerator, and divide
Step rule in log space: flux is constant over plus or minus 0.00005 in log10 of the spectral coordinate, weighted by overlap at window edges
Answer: 1.46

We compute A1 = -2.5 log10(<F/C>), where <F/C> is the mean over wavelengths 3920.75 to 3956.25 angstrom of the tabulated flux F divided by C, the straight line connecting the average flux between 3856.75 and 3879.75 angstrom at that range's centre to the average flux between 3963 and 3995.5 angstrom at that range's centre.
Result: 0.23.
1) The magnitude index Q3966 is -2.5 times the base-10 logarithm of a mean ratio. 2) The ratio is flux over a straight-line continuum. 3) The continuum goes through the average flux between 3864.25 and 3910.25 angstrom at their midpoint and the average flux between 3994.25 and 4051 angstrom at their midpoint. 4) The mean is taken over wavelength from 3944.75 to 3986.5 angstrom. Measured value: 0.28 mag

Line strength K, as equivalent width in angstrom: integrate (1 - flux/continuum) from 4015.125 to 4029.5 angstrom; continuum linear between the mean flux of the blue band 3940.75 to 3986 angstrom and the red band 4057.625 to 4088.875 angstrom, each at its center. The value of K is -2.8 angstrom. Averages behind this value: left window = 8.75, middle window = 12.8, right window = 12.4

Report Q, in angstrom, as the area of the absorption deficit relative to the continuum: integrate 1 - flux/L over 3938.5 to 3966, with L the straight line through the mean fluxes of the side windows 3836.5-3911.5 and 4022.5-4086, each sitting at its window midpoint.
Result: 4.6 angstrom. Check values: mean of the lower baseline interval 9.91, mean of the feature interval 9.14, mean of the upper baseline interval 12.4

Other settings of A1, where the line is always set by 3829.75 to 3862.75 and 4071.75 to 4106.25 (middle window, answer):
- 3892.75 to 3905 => -0.08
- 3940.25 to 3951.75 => 0.10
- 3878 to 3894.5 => 0.02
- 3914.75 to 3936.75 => 0.34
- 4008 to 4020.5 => -0.15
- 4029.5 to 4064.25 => -0.05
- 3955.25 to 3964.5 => 0.14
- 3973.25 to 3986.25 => 0.02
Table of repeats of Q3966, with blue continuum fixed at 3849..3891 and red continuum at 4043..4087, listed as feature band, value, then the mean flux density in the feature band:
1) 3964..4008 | 0.13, 10.1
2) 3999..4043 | -0.09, 12.7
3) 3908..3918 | -0.10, 11.5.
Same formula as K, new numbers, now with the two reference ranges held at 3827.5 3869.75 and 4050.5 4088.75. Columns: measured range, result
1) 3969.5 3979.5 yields 2.9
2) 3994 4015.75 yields -1.9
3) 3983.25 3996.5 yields -0.9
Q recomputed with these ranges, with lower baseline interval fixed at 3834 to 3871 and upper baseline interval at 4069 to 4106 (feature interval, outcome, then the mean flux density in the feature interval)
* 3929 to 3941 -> 7.1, 4.36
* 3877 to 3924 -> 0.6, 10.1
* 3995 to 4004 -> -0.9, 12.4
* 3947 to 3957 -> 0.4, 10.4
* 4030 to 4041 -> -0.8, 12.6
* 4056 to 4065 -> 0.1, 11.8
